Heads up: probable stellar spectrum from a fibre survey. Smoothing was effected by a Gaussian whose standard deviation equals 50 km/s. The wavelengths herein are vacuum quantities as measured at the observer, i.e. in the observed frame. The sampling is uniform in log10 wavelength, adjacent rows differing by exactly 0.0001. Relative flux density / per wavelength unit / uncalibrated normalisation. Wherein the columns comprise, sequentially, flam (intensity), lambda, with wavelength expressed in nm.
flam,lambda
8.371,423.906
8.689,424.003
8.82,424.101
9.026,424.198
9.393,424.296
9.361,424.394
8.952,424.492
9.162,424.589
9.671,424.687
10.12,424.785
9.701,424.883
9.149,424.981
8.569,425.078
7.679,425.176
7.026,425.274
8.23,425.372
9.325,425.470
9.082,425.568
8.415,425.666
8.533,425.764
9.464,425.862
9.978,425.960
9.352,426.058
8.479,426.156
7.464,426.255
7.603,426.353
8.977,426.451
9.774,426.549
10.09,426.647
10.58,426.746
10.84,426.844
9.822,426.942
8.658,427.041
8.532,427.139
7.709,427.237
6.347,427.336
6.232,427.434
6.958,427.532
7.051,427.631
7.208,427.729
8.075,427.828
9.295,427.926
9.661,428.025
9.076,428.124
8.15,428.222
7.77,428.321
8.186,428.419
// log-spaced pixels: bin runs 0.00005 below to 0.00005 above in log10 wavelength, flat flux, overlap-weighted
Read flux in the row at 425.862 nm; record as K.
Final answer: 9.464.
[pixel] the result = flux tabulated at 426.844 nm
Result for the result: 10.84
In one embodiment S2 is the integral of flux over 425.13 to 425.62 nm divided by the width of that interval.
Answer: 8.27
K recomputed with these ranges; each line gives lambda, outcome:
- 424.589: 9.162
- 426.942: 9.822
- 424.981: 9.149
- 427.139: 8.532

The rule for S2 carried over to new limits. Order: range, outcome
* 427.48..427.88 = 7.34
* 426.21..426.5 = 8.04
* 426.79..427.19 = 9.48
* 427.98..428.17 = 9.35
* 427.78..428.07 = 9.01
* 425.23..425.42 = 7.64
